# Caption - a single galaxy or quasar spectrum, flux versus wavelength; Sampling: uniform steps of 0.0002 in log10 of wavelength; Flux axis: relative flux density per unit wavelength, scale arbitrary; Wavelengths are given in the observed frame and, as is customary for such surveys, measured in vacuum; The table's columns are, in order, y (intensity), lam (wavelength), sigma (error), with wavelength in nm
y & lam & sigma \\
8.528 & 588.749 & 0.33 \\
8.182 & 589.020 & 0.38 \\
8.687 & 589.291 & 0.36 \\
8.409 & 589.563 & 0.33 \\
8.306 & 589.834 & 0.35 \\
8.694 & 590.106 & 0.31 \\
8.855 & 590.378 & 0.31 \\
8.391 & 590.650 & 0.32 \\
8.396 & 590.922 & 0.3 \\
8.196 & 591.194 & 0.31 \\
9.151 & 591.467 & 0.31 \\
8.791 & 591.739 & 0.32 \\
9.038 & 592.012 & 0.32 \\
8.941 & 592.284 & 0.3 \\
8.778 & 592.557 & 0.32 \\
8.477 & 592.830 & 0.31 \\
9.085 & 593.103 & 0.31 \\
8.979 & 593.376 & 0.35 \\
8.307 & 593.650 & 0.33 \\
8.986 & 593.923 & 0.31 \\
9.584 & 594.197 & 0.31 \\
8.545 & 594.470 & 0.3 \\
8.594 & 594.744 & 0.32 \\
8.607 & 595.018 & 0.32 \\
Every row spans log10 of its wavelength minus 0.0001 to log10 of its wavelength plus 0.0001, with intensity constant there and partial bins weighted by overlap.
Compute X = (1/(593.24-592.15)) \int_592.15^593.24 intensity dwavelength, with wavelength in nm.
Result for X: 8.82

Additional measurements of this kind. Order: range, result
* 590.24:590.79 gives 8.62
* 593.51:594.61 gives 8.85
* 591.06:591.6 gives 8.66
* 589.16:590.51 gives 8.59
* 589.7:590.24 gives 8.5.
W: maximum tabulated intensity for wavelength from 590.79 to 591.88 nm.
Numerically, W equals 9.151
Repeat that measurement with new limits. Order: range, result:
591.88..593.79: 9.085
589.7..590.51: 8.855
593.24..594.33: 9.584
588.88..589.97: 8.687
